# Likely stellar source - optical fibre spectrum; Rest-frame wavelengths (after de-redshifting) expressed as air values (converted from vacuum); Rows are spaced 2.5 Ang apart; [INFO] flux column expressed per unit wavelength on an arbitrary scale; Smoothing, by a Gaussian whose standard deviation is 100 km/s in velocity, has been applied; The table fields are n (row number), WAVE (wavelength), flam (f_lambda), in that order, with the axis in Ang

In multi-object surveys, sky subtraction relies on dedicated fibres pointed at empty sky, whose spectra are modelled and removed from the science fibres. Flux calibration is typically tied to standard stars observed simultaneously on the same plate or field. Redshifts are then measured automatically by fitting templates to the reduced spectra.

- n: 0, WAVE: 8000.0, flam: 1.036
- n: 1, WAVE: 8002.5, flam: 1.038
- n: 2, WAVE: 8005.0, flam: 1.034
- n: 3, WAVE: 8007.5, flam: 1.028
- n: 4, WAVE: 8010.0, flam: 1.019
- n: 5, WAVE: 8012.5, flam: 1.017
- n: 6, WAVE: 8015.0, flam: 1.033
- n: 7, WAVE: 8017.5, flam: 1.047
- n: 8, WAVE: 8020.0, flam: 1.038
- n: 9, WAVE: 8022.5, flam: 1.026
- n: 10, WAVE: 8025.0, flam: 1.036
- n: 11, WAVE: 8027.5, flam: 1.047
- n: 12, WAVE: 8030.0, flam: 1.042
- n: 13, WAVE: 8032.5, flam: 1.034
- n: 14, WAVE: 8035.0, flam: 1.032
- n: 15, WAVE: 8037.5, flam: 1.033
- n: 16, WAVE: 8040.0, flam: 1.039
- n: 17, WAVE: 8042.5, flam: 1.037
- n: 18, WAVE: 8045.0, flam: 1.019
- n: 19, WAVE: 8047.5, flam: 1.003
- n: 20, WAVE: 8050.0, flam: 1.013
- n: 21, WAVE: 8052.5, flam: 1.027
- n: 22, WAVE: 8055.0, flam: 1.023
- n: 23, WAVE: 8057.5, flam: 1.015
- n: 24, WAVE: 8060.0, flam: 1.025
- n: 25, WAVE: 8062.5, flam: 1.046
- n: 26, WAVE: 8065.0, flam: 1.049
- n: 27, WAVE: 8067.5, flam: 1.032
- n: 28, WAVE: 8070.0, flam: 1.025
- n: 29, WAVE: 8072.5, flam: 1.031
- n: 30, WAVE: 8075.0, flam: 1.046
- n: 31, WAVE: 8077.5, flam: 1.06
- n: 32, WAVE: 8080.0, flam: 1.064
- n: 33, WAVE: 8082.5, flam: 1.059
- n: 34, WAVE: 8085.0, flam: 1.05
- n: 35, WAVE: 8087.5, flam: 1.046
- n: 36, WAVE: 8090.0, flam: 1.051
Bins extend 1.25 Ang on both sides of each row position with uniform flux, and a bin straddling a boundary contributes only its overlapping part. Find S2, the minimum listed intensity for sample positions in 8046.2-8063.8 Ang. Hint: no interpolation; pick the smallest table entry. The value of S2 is 1.003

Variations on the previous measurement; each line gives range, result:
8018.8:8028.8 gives 1.026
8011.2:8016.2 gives 1.017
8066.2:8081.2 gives 1.025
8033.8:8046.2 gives 1.019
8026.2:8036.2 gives 1.032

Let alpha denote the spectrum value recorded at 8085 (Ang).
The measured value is 1.05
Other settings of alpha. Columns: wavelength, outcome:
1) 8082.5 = 1.059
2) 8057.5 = 1.015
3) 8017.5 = 1.047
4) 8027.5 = 1.047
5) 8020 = 1.038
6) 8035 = 1.032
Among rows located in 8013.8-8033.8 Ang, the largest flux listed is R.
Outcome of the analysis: 1.047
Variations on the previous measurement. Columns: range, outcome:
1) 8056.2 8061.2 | 1.025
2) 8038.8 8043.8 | 1.039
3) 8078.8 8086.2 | 1.064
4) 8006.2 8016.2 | 1.033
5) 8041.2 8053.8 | 1.037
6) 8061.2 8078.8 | 1.06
